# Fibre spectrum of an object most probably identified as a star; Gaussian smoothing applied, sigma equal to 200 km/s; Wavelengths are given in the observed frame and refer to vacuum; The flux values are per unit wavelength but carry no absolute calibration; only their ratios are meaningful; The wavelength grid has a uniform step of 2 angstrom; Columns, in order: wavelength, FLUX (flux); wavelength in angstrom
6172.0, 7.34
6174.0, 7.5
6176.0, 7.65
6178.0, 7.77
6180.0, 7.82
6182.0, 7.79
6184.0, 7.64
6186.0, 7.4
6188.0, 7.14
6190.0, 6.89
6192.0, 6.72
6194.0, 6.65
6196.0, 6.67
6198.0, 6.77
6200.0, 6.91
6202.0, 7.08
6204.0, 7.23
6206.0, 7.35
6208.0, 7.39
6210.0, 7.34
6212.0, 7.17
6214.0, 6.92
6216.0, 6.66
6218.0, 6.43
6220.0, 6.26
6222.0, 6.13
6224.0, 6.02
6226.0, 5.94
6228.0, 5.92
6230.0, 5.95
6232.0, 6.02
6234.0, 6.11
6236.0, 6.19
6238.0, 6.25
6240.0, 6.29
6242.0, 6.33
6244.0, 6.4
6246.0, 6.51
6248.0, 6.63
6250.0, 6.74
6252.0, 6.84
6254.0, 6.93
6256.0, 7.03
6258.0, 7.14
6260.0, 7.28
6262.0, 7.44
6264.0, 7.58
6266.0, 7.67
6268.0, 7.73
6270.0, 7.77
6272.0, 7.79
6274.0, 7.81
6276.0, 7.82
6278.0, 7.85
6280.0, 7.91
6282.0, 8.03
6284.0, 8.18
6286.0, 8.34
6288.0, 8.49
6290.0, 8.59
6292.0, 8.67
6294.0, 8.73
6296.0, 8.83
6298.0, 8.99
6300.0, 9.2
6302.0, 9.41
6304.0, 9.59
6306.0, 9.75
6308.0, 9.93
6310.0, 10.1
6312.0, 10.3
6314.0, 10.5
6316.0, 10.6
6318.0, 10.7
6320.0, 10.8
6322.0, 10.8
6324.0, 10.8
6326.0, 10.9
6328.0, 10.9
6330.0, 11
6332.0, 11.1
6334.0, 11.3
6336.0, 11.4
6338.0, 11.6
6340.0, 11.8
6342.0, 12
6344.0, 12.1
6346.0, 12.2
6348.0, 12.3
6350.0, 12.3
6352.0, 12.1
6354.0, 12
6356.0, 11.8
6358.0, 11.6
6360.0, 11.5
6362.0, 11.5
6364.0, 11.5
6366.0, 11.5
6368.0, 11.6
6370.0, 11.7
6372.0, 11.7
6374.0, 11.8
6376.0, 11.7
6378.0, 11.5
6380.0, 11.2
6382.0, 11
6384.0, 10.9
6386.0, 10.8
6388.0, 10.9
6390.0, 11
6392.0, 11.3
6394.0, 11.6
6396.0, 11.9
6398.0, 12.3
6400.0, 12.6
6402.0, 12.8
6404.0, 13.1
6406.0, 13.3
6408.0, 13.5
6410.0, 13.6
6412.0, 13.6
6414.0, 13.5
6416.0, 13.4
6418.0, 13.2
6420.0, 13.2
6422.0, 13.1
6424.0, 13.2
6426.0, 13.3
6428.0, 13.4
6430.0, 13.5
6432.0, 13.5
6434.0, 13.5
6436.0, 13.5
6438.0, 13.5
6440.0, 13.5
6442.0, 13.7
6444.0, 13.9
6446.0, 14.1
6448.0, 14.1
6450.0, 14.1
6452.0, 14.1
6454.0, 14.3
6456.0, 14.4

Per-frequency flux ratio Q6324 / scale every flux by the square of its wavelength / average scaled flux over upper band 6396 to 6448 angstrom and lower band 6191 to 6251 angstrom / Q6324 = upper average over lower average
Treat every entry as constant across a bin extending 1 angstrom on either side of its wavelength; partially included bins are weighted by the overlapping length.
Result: 2.2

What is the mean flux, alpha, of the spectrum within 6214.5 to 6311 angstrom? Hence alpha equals 7.5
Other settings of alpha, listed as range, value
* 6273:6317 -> 8.98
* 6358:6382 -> 11.5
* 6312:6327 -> 10.7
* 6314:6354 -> 11.4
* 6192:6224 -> 6.83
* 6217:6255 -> 6.31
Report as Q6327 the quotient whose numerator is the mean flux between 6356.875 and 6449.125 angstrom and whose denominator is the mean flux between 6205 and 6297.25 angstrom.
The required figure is 1.7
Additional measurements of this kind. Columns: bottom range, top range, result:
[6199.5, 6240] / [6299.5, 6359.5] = 1.69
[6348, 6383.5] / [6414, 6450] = 1.16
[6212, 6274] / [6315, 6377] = 1.71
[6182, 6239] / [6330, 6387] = 1.73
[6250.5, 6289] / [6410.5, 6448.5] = 1.76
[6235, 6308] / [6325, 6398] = 1.48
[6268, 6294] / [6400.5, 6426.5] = 1.64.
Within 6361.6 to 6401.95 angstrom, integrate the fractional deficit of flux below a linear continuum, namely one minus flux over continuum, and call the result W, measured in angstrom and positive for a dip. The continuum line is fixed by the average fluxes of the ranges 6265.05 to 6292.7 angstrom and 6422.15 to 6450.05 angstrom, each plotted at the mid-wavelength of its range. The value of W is 0.47 angstrom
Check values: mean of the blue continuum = 8.04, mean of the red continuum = 13.6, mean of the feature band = 11.5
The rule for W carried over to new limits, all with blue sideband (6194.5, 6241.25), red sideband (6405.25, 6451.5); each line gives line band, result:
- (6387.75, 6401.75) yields 0.8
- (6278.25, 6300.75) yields 1.1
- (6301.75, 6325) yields -1.4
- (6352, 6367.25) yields -0.5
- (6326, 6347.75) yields -2.1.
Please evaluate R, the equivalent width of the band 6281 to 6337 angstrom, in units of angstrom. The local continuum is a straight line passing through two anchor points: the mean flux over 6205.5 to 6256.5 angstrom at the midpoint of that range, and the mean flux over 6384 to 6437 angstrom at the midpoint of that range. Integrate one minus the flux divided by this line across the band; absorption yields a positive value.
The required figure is -3.6 angstrom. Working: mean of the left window 6.52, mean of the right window 12.8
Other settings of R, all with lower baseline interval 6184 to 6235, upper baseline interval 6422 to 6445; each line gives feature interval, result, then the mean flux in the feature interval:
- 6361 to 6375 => -0.14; 11.6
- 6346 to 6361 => -1.23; 12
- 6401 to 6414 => -0.65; 13.3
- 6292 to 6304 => 0.43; 9.05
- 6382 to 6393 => 1.01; 11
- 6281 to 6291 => 0.77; 8.33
